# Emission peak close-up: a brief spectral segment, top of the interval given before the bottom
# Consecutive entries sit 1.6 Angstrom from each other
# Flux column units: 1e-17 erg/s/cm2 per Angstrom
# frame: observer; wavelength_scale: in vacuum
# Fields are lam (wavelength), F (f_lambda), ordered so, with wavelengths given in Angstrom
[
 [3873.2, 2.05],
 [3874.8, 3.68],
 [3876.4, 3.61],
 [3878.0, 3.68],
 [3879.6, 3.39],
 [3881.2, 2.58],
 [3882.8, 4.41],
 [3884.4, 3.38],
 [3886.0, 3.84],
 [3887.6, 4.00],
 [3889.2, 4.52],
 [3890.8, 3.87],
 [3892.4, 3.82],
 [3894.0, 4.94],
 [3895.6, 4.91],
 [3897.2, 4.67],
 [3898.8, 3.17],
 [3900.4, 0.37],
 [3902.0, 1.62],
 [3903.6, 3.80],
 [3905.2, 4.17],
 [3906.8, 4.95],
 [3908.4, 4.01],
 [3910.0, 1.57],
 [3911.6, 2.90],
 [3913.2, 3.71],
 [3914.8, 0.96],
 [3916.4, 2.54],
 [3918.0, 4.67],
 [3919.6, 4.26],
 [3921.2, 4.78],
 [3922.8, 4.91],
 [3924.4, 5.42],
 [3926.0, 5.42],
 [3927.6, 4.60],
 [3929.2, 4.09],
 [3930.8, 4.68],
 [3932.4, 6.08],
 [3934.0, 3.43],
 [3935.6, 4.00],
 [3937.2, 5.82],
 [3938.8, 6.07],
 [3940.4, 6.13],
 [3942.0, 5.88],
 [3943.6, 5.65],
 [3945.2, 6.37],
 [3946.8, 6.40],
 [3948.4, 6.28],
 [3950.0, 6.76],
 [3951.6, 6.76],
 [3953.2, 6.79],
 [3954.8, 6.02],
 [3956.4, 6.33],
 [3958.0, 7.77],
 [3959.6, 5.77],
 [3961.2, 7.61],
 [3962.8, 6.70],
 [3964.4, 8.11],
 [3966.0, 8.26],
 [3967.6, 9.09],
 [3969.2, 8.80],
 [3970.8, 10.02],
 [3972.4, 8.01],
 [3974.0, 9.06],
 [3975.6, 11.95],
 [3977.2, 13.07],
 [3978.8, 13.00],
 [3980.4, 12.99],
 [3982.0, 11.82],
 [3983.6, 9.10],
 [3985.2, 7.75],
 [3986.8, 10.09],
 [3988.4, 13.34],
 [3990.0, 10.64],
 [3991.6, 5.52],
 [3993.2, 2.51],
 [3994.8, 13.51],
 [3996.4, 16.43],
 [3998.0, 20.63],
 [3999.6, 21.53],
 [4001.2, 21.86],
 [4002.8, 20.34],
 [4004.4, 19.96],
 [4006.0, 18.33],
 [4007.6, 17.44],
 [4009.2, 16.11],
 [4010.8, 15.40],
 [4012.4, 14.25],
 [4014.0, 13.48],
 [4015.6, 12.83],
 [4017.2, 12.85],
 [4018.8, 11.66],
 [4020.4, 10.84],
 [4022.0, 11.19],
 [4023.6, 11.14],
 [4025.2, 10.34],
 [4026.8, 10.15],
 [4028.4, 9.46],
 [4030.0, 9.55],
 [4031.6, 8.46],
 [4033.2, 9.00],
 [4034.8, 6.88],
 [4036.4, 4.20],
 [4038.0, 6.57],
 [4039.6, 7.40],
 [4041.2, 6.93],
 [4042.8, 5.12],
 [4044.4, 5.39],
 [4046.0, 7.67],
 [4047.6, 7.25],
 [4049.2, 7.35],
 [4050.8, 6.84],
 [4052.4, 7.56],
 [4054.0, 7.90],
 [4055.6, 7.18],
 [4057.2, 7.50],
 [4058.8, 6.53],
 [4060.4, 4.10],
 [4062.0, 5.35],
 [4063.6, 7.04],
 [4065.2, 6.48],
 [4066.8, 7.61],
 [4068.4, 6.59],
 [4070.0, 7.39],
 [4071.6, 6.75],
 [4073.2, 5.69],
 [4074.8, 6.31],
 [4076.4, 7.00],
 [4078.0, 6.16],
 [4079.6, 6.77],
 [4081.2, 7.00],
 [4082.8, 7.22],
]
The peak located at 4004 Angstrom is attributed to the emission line Lyman alpha 1216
